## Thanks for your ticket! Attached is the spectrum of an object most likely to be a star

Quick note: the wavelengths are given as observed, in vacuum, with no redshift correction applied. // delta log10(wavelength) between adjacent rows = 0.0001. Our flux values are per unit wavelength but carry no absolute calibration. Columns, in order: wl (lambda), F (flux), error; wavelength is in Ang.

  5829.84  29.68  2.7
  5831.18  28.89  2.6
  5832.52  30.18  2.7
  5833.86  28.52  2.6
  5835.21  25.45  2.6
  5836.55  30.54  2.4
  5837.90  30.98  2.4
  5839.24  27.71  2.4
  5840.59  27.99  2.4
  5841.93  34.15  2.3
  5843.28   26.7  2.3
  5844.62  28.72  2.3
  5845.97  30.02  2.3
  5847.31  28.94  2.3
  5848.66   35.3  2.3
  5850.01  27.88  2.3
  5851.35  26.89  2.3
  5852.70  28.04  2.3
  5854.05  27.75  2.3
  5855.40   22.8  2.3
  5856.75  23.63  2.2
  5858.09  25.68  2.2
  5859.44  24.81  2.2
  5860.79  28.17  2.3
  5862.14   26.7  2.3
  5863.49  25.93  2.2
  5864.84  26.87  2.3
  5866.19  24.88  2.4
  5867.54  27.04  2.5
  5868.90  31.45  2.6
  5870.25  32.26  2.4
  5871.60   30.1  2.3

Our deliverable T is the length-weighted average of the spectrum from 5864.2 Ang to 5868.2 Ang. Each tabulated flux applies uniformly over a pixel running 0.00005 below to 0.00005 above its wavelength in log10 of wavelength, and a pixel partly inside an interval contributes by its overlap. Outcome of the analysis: 26.3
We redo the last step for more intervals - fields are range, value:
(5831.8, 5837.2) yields 28.7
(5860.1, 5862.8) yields 27.4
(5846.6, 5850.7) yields 30.7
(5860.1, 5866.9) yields 26.5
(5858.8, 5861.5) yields 26.5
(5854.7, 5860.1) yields 24.3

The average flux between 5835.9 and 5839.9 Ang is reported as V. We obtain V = 29.7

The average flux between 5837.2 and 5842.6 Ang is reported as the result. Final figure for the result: 30.2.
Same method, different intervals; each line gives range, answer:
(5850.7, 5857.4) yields 25.8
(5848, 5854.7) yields 29.2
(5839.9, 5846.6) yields 29.5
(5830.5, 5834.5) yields 29.3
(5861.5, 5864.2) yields 26.3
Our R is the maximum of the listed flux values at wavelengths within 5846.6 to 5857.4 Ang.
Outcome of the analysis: 35.3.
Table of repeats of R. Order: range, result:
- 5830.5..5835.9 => 30.18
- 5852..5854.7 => 28.04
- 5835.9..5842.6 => 34.15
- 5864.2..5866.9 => 26.87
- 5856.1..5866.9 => 28.17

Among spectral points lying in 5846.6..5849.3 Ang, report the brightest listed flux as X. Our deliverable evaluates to 35.3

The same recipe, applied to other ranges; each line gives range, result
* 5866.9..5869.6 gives 31.45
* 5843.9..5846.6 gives 30.02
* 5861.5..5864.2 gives 26.7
